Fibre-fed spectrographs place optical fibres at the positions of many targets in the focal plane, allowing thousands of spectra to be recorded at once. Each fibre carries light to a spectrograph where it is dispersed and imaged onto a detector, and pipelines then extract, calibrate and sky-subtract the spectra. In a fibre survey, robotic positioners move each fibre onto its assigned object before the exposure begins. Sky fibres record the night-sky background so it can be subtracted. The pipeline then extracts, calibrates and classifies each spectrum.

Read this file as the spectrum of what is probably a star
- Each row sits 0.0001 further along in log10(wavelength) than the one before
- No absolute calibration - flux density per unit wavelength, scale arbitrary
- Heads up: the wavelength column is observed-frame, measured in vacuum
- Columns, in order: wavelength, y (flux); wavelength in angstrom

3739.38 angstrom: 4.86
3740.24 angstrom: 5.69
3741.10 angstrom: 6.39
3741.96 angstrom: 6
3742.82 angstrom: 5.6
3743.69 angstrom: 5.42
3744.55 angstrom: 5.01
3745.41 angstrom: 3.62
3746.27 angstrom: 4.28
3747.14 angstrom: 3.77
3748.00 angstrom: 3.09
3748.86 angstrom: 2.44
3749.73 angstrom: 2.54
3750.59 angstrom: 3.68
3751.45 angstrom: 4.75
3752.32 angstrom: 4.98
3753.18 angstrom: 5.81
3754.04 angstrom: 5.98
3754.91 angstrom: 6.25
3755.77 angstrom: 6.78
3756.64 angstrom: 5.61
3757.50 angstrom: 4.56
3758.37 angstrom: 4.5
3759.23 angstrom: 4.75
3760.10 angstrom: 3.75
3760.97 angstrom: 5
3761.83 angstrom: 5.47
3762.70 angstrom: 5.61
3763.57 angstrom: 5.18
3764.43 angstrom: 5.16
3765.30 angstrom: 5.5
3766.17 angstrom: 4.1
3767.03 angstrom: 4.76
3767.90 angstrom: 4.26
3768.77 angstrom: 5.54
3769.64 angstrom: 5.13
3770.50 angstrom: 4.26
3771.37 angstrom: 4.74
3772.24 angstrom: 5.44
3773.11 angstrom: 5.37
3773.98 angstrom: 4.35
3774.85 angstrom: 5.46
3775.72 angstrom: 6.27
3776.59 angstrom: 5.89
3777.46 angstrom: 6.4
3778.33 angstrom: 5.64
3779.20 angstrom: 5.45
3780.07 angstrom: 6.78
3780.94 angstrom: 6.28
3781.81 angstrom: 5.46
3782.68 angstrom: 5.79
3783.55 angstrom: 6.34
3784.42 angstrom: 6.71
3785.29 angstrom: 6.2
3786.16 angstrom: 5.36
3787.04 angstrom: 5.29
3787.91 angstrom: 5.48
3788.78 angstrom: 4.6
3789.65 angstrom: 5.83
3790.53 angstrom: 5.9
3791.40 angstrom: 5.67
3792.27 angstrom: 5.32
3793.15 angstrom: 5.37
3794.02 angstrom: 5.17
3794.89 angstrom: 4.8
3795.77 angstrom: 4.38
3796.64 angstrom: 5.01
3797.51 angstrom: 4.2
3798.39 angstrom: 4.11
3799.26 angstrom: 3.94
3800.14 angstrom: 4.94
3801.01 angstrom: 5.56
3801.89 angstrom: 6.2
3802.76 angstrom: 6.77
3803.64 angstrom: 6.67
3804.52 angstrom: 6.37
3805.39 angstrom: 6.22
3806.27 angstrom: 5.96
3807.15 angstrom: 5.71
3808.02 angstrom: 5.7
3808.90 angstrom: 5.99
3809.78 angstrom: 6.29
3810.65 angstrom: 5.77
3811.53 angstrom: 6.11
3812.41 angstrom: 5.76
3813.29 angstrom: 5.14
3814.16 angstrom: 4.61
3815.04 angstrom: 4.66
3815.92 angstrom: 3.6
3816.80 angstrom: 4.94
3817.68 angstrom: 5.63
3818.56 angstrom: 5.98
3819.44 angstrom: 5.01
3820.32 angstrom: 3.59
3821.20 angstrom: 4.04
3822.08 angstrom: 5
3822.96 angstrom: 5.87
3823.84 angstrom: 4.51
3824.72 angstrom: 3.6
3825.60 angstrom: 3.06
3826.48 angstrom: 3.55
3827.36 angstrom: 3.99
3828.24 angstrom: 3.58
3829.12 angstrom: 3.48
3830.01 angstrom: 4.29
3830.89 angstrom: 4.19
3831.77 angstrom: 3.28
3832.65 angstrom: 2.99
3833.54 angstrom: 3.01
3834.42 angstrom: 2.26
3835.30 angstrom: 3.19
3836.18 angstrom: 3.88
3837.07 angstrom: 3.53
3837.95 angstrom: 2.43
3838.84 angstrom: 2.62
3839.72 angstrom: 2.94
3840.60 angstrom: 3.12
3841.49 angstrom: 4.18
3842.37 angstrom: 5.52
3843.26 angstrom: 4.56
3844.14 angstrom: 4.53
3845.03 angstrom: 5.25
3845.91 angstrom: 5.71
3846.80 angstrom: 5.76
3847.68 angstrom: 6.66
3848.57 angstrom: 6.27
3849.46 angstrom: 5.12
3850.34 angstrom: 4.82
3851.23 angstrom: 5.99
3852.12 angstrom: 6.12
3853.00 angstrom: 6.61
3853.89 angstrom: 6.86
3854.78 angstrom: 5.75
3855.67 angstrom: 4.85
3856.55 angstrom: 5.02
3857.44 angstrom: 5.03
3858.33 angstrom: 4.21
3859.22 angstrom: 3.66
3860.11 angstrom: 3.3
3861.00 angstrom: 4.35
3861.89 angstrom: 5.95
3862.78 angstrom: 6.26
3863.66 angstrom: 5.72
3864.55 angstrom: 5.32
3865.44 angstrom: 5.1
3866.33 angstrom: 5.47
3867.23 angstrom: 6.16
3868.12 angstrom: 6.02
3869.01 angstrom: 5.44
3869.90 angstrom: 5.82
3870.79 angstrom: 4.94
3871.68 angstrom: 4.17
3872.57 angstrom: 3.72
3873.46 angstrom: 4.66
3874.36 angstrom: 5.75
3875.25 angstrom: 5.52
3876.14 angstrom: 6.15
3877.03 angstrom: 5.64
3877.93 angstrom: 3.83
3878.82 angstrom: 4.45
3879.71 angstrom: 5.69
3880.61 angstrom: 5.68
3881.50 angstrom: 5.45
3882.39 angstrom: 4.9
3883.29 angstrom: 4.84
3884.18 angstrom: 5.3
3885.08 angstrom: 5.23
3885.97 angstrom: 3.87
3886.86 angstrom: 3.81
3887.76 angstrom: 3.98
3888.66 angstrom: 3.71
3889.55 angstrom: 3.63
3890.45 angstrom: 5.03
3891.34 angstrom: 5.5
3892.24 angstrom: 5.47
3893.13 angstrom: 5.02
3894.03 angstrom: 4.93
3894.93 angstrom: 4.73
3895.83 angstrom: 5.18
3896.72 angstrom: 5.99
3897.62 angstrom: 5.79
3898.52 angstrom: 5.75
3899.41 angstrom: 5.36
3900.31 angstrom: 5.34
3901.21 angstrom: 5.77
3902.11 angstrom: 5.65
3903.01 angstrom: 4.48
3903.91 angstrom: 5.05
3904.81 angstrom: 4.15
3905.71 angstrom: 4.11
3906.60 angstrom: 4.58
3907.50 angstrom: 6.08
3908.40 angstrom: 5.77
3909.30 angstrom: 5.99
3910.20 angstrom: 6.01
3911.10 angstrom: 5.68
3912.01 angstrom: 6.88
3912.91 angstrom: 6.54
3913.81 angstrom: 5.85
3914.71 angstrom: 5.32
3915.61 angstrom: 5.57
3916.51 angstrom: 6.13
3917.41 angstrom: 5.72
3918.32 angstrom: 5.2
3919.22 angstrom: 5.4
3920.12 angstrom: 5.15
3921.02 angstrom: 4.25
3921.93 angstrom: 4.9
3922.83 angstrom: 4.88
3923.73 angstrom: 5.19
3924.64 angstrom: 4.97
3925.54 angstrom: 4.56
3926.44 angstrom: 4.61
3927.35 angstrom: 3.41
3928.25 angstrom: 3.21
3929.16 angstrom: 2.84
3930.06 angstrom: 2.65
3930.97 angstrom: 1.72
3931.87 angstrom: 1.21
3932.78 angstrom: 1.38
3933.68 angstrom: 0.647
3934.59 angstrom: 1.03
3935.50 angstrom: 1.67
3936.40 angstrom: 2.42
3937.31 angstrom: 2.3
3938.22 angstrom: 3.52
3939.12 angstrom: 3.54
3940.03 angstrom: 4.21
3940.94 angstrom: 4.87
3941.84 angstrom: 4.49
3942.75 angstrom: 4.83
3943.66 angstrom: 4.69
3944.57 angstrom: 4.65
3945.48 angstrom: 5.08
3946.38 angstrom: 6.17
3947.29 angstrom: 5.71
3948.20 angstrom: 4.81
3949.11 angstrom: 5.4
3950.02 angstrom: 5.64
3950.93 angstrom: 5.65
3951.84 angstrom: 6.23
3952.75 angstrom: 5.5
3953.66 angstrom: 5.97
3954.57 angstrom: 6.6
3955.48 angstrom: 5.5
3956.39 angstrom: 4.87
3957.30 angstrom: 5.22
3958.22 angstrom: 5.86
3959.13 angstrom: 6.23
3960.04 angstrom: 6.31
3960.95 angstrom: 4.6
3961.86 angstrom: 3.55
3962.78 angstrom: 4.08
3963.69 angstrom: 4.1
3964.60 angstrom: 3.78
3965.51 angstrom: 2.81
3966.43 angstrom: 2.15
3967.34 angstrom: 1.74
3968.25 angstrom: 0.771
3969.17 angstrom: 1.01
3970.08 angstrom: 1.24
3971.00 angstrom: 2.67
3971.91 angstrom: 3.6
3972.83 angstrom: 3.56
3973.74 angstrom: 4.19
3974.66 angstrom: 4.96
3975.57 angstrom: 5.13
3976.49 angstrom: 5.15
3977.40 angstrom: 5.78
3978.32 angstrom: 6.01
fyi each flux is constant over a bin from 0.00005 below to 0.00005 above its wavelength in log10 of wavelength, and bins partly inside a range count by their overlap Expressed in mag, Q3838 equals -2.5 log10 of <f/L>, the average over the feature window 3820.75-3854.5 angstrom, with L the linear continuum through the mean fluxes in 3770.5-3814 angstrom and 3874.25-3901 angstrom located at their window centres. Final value 0.21 mag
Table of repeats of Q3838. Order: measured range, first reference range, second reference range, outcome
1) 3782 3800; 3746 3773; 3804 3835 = -0.119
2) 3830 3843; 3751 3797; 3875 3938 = 0.417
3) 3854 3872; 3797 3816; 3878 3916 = 0.028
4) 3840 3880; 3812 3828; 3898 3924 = -0.059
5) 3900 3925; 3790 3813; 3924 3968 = -0.212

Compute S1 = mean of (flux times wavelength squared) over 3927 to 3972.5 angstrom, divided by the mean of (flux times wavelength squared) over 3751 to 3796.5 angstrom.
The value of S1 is 0.8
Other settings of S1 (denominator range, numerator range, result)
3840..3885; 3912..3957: 0.89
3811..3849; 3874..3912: 1.23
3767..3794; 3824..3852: 0.77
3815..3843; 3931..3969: 1.11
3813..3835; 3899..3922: 1.37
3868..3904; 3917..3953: 0.83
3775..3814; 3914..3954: 0.81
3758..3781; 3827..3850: 0.82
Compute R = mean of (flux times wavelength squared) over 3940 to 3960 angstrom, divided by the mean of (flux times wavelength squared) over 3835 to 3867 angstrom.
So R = 1.16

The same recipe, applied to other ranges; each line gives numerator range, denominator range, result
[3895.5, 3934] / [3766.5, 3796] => 0.94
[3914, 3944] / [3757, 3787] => 0.78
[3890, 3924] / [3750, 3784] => 1.09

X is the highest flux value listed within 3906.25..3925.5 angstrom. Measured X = 6.88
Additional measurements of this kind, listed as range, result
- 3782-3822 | 6.77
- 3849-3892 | 6.86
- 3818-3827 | 5.98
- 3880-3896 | 5.68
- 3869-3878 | 6.15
